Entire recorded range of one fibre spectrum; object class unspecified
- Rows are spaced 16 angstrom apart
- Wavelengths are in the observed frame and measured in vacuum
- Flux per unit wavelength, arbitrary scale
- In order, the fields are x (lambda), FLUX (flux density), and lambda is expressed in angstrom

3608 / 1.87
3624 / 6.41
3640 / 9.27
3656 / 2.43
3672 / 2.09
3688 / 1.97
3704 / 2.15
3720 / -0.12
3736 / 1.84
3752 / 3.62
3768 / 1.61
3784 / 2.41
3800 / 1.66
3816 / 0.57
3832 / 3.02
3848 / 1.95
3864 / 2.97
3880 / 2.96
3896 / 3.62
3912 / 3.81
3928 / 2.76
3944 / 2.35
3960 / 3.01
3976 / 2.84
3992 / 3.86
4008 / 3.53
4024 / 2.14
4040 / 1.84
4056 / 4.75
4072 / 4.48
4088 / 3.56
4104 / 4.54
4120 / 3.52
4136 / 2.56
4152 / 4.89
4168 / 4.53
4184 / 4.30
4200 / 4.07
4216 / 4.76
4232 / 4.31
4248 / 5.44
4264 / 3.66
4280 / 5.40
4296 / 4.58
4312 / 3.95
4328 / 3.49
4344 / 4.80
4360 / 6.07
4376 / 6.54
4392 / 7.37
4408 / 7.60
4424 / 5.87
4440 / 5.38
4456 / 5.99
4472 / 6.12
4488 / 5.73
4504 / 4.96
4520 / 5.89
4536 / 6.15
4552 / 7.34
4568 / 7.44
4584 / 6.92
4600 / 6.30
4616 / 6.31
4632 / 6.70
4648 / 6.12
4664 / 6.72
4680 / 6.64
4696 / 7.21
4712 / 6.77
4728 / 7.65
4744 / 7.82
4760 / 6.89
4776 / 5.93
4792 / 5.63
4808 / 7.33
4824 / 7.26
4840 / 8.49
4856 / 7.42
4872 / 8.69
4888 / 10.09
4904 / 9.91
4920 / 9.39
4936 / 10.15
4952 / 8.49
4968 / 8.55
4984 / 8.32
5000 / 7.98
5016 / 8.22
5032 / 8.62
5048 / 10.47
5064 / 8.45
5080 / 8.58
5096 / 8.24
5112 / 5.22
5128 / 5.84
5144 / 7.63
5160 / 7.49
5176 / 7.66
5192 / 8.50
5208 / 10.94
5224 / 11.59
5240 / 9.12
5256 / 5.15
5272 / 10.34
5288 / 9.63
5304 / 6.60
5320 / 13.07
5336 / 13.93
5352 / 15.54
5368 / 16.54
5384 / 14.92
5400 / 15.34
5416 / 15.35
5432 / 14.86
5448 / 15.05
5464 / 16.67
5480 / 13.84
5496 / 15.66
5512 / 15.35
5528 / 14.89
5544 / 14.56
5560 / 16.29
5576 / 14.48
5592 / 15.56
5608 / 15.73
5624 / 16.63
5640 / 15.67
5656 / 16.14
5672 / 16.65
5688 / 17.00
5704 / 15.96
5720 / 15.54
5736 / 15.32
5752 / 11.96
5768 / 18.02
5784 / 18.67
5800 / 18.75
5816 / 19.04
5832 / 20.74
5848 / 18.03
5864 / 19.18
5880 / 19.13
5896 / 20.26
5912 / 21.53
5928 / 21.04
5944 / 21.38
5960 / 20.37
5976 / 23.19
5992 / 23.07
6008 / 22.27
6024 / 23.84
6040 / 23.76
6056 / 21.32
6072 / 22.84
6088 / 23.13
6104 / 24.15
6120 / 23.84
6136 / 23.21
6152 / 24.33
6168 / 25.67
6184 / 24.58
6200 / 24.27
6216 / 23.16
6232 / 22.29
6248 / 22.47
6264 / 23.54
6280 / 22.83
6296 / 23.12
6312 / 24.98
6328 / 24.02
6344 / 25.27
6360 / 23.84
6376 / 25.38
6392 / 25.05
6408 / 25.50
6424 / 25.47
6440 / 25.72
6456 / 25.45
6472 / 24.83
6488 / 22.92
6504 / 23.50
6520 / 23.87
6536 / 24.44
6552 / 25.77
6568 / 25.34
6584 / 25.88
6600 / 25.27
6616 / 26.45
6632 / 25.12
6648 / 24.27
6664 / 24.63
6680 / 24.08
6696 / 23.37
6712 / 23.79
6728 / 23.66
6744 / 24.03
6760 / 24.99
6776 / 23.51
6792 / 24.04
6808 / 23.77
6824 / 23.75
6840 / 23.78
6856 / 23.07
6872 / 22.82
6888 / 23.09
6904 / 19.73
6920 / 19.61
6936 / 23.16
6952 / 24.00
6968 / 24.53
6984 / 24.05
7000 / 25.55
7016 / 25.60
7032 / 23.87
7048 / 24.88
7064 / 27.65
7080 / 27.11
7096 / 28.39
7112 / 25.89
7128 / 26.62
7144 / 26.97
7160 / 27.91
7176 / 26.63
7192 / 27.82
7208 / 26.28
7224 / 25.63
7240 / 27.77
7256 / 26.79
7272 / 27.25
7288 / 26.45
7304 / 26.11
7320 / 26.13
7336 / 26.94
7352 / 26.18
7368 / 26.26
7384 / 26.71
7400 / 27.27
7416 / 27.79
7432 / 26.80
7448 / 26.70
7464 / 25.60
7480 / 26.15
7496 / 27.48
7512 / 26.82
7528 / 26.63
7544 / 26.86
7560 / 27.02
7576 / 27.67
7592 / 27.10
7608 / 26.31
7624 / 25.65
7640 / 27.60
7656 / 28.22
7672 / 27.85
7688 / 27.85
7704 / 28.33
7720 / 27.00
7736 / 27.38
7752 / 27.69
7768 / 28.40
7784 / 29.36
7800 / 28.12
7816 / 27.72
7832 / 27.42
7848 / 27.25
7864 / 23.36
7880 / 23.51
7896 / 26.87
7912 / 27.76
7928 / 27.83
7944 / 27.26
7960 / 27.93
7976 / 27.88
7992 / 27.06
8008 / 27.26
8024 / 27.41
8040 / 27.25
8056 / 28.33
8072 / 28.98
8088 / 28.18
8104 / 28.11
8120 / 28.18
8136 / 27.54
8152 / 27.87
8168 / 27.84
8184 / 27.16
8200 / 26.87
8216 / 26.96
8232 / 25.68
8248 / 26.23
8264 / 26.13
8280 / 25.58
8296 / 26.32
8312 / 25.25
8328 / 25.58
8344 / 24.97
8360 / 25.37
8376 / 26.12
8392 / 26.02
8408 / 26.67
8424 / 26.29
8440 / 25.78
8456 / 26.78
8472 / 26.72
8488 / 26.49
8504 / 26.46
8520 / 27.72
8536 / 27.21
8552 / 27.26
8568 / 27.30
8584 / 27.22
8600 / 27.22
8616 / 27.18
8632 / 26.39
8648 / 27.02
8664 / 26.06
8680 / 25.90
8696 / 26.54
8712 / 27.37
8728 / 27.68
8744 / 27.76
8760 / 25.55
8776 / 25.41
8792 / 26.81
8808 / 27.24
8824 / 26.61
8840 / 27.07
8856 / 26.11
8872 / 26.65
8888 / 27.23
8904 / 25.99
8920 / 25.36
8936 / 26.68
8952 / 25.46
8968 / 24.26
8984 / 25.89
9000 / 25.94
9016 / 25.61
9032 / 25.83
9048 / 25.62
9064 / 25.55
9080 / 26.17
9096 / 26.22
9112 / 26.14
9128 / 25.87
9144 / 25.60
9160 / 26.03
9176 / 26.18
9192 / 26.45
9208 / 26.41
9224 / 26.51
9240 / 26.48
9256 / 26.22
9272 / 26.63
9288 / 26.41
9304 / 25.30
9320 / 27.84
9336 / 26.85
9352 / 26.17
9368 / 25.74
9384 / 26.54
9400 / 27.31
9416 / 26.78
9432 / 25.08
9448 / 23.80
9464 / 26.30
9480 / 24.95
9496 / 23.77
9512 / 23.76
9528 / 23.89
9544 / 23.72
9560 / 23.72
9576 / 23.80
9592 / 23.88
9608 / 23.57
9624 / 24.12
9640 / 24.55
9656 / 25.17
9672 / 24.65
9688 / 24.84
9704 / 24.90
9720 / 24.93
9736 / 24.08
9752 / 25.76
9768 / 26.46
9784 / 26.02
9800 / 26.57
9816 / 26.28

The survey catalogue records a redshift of 0.335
